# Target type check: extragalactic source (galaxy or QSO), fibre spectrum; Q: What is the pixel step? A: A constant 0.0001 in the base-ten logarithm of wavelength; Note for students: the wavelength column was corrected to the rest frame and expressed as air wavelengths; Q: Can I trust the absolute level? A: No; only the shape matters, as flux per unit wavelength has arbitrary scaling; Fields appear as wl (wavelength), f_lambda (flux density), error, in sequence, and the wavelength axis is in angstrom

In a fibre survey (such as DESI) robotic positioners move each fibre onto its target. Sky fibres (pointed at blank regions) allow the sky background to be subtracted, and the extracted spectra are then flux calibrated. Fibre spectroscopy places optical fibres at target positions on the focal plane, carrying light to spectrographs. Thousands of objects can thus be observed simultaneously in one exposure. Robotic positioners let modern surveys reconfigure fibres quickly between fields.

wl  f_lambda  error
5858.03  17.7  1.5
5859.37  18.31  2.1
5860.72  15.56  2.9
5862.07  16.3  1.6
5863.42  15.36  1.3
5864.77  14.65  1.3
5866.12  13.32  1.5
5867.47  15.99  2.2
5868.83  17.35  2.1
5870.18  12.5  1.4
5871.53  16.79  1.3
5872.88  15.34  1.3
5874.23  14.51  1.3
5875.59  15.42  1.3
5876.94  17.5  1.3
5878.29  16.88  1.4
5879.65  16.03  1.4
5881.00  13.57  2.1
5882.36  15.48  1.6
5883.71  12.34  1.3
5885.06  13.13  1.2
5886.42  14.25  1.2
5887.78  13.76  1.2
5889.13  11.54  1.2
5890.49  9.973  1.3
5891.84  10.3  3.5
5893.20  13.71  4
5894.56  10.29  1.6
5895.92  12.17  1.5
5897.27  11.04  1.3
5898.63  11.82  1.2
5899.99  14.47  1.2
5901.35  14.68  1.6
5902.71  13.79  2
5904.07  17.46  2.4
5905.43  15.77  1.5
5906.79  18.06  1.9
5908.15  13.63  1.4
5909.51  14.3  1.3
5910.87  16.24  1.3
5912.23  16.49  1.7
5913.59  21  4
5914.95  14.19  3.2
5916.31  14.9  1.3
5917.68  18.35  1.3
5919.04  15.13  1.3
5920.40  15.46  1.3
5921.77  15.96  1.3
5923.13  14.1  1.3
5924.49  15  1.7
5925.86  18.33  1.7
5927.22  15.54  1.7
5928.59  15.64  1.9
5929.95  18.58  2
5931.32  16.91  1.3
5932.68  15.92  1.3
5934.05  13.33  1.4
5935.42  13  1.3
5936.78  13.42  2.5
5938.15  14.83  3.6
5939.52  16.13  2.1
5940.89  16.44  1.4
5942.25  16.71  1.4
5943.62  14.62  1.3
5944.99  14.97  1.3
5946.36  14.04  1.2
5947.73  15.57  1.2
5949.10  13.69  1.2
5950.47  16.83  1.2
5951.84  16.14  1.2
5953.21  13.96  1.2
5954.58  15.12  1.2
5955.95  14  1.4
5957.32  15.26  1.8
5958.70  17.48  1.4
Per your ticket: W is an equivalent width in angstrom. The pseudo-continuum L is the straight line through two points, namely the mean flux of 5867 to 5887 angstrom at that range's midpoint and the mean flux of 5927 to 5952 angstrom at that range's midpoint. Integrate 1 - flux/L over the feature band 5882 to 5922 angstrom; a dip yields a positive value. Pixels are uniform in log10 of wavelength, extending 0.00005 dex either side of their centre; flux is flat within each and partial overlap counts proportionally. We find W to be 2.4 angstrom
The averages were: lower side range 15.1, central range 14.3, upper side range 15.4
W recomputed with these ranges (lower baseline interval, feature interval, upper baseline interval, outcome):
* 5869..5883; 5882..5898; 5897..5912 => 3.0 angstrom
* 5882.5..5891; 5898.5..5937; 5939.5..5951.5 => -4.1 angstrom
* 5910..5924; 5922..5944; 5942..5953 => 0.1 angstrom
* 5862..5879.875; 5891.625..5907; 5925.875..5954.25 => 1.9 angstrom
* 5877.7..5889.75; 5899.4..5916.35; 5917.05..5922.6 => -0.4 angstrom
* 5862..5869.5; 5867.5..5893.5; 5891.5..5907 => 0.6 angstrom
